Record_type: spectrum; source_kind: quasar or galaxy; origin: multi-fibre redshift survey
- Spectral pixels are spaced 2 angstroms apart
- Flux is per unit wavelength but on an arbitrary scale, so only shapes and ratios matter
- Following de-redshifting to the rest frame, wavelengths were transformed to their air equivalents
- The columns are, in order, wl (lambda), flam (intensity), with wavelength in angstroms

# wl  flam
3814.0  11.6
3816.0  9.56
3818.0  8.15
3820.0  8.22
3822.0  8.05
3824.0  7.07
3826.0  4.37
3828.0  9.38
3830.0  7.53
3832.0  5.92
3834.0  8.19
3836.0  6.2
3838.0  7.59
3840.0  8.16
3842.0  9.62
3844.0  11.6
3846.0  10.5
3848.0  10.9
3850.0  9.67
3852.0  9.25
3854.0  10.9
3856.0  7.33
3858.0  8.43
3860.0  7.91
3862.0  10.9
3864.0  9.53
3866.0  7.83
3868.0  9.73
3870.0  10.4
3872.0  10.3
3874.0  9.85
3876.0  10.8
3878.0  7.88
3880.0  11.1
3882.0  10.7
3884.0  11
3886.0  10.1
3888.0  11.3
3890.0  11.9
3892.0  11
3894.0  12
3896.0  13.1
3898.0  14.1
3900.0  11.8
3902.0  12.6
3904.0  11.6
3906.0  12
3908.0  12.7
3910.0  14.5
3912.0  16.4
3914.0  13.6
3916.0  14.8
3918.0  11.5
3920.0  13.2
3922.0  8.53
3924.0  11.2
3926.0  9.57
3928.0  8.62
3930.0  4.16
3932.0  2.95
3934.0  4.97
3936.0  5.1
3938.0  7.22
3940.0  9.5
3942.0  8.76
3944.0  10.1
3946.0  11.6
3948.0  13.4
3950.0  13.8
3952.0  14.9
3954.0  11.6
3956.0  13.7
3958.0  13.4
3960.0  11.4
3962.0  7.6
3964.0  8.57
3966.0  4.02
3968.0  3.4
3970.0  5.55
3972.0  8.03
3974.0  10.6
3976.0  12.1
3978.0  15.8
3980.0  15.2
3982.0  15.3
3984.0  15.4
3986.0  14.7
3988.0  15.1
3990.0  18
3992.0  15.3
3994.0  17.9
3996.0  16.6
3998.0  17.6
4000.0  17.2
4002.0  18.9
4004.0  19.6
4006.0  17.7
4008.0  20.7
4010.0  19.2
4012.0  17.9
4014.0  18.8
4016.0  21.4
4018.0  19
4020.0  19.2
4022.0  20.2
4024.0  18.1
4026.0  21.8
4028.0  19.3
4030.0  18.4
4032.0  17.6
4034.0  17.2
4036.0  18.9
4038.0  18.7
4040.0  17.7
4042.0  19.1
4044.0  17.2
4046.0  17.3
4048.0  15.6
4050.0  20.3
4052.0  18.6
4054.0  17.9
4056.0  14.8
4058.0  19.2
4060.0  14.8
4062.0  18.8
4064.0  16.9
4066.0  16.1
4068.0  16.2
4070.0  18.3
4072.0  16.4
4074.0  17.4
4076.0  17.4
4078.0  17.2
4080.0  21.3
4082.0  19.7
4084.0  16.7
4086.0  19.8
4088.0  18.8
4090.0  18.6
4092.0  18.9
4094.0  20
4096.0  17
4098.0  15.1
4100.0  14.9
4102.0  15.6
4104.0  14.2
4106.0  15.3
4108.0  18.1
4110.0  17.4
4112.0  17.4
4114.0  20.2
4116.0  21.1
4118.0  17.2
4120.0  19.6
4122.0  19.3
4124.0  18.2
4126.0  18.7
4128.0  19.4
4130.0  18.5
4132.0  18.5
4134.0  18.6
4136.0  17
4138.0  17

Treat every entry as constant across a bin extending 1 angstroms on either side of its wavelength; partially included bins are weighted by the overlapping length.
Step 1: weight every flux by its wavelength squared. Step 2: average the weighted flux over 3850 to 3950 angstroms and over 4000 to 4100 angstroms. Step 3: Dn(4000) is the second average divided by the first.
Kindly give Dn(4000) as 1.9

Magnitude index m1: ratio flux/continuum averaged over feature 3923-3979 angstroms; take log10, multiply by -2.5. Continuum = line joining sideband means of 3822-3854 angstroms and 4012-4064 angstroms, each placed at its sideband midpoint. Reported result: 0.45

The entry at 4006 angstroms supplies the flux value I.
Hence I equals 17.7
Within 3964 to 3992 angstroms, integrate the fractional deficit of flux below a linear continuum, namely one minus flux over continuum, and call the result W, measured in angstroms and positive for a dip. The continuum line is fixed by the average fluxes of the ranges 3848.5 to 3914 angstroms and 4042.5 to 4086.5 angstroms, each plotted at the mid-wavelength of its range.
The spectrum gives 5.3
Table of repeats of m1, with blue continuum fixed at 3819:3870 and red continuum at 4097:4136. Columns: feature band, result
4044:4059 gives -0.137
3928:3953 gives 0.323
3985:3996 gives -0.199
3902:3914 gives -0.237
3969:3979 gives 0.240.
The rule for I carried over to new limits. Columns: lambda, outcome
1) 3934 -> 4.97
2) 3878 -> 7.88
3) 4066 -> 16.1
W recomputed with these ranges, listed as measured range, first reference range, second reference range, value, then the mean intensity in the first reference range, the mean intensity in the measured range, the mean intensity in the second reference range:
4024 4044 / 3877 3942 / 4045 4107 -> -3.8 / 10.6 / 18.6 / 17.4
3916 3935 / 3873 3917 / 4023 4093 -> 6.4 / 12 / 8.64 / 18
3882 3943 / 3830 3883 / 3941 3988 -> -2.4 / 9.24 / 10.7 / 11.3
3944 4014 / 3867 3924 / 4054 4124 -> 2.4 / 11.7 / 13.9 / 17.6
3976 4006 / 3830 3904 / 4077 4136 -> -4.8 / 9.99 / 16.5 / 18.1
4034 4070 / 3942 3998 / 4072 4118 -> -3.8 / 12.4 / 17.5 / 17.8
